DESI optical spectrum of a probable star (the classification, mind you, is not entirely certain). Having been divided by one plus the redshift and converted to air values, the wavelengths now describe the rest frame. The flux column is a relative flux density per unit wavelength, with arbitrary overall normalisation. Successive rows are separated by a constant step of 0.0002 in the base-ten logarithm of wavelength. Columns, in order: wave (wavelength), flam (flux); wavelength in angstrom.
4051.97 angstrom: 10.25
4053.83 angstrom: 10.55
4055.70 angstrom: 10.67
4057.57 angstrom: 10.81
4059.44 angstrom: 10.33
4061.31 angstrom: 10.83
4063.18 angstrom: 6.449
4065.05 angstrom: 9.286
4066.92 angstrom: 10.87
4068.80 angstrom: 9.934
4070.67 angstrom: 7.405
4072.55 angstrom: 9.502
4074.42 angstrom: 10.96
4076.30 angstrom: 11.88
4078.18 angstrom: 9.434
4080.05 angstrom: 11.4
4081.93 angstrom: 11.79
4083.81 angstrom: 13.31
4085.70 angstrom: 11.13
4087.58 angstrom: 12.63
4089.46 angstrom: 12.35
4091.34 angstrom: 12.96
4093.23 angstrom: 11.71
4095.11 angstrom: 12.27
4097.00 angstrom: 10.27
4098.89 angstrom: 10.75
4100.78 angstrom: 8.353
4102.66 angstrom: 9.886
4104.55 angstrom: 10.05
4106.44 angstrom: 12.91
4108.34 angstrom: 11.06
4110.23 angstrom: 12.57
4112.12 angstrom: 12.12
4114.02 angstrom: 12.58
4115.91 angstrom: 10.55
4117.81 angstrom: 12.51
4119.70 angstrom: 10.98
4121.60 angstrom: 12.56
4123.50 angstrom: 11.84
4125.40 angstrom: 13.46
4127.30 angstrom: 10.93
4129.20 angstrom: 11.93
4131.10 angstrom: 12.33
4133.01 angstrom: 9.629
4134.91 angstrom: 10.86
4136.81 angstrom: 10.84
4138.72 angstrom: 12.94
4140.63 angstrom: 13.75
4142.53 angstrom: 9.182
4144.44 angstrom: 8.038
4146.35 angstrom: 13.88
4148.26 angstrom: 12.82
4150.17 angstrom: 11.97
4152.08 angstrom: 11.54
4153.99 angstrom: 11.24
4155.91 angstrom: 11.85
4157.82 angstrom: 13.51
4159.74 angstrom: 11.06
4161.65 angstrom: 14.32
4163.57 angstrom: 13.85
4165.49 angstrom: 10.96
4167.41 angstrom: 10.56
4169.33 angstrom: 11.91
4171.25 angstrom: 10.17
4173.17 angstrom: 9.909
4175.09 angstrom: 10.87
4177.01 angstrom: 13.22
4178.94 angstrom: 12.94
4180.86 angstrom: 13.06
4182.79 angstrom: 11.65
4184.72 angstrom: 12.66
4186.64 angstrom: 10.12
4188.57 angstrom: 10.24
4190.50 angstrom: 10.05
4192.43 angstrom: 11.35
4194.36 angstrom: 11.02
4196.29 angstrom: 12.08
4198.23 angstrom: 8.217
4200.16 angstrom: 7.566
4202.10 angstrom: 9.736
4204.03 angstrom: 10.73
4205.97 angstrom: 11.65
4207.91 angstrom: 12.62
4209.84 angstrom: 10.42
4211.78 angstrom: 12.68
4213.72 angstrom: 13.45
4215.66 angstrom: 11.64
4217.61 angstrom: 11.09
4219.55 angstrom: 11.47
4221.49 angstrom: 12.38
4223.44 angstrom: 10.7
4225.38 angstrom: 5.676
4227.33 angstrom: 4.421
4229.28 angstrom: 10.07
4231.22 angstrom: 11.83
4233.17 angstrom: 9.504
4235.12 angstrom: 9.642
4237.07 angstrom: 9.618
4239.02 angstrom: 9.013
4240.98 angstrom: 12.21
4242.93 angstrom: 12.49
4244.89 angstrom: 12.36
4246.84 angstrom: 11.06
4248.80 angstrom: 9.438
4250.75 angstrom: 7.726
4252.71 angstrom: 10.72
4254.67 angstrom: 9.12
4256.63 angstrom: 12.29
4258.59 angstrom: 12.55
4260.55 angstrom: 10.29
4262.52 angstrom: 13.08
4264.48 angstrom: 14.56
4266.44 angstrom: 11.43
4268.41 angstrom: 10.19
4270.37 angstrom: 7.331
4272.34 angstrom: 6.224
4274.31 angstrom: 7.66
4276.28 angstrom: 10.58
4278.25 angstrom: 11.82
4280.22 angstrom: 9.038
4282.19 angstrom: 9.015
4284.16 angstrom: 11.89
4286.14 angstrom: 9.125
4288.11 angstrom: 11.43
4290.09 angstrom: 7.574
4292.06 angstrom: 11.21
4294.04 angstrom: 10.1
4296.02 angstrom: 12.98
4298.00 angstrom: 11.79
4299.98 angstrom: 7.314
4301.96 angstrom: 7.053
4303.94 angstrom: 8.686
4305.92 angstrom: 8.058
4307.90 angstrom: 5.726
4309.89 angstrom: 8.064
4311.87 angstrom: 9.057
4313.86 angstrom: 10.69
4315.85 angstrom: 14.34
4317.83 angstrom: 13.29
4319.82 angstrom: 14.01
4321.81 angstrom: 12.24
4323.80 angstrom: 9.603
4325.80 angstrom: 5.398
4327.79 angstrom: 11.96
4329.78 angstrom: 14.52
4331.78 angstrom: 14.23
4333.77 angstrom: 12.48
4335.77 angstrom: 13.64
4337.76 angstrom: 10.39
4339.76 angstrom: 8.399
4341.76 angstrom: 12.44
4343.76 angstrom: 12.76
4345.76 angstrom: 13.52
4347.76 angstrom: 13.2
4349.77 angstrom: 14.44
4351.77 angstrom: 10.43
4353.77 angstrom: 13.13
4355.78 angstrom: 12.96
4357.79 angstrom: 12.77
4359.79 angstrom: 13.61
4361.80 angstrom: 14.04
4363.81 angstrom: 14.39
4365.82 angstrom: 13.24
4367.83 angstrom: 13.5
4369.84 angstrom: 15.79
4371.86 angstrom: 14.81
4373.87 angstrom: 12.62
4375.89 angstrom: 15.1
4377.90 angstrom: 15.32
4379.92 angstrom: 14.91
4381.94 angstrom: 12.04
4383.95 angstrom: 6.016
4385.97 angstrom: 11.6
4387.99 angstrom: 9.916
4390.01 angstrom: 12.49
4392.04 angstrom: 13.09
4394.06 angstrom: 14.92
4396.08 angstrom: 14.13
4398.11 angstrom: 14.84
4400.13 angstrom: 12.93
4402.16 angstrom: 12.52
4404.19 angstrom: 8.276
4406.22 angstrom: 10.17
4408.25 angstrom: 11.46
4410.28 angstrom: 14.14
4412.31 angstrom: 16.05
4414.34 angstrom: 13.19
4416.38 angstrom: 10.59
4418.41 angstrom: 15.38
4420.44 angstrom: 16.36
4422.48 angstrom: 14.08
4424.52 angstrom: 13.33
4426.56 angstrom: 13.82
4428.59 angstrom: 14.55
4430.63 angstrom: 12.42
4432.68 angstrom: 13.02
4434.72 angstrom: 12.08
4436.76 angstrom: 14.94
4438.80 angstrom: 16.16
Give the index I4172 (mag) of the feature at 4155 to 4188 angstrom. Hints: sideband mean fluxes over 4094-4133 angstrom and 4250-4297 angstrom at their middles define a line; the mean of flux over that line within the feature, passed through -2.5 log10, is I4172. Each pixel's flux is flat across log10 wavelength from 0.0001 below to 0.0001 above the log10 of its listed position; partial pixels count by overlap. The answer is -0.08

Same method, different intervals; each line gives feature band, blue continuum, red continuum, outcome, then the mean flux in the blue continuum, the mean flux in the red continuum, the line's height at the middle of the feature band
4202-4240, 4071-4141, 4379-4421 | 0.14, 11.5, 12.6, 11.9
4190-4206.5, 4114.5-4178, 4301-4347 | 0.12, 11.7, 10.9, 11.5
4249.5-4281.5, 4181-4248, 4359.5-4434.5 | 0.11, 10.7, 13.2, 11.4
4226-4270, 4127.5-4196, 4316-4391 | 0.15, 11.6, 12.6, 12.1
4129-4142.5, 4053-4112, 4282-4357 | -0.07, 10.8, 11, 10.9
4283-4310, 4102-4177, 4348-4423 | 0.32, 11.7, 13.1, 12.6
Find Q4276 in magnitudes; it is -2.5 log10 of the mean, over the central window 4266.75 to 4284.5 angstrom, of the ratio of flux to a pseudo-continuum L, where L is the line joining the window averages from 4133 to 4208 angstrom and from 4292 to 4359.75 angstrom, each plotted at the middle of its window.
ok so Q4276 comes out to 0.21 mag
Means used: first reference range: 11.4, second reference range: 11.2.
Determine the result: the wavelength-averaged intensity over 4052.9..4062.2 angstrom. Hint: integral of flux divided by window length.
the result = 10.6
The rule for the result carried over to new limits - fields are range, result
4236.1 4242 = 10.3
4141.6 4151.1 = 11.2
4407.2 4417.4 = 13.1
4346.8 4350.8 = 13.8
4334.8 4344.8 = 11.5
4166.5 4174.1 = 10.6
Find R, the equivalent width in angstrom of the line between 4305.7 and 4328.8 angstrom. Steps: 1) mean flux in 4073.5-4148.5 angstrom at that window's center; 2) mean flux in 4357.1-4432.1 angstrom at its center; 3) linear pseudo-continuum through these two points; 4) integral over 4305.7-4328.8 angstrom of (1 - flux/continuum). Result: 4.47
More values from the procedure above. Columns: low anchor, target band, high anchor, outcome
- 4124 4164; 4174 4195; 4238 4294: -0.3 angstrom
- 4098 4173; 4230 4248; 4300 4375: 1.3 angstrom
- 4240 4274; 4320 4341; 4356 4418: 1.0 angstrom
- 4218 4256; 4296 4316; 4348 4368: 4.7 angstrom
